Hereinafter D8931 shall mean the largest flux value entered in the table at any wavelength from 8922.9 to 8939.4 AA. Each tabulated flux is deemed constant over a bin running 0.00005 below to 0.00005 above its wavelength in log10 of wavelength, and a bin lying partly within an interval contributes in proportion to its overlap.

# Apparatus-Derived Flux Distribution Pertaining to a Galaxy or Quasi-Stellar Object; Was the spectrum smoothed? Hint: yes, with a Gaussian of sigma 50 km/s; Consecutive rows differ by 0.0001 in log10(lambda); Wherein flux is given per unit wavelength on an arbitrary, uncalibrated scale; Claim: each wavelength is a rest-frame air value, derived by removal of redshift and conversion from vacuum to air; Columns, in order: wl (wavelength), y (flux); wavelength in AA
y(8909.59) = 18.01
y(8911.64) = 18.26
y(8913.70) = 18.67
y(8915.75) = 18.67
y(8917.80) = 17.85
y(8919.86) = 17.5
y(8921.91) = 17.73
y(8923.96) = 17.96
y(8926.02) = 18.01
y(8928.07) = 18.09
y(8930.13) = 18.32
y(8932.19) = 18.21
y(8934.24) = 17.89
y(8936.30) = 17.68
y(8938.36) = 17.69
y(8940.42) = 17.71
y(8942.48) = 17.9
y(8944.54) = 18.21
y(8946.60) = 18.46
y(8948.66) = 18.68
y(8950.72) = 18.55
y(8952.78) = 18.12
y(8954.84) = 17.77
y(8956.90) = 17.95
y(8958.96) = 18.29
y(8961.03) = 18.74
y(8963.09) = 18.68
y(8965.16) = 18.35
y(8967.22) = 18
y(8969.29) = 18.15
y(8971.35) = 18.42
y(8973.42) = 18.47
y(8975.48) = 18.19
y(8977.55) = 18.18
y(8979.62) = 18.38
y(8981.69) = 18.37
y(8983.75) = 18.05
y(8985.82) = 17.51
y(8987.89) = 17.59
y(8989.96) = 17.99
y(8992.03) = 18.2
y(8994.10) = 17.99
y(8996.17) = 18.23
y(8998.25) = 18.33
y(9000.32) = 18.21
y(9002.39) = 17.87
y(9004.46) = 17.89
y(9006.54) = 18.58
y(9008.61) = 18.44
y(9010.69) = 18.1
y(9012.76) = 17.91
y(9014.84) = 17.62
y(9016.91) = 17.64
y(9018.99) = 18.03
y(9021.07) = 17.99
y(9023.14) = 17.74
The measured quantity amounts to 18.32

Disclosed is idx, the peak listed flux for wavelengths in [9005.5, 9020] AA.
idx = 18.58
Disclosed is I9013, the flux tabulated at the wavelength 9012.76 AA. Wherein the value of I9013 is 17.91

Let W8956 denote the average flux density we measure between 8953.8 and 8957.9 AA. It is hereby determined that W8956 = 17.9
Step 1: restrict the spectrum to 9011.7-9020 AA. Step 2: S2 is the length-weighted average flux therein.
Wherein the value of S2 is 17.8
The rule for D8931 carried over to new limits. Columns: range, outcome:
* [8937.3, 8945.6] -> 18.21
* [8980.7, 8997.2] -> 18.37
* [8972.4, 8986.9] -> 18.47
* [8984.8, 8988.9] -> 17.59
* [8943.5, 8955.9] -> 18.68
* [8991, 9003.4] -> 18.33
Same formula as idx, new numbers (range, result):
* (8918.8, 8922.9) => 17.73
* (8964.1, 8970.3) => 18.35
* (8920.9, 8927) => 18.01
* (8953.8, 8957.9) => 17.95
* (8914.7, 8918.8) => 18.67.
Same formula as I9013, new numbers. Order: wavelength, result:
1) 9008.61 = 18.44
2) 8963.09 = 18.68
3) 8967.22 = 18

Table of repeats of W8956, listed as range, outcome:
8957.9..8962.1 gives 18.5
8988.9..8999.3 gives 18.1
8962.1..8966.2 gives 18.5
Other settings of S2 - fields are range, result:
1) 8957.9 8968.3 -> 18.4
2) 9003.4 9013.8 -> 18.2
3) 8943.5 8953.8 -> 18.4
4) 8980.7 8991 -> 17.9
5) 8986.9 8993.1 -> 17.9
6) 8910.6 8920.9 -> 18.2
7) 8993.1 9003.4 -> 18.1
